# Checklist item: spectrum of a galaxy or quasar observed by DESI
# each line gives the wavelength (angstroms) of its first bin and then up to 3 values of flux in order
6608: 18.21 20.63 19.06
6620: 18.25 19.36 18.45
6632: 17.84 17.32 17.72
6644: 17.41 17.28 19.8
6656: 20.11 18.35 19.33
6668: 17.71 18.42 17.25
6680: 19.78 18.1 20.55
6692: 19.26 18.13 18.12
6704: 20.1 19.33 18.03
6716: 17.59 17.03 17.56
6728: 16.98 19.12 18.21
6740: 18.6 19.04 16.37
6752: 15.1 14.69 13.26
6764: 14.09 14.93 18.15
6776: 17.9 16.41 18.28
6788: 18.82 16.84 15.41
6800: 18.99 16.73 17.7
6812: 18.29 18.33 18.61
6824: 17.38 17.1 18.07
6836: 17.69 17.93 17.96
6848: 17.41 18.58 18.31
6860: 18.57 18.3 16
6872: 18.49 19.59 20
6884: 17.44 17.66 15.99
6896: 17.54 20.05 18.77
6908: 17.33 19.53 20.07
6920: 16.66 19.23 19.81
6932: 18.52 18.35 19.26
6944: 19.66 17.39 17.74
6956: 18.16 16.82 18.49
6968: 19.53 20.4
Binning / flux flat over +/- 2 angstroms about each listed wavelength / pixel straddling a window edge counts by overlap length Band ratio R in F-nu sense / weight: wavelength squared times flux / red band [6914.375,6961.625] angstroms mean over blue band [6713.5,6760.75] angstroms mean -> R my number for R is 1.15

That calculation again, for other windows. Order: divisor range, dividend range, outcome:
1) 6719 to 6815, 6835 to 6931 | 1.11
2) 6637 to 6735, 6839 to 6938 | 1.05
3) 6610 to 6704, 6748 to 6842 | 0.95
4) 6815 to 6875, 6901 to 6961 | 1.06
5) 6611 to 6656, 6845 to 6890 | 1.06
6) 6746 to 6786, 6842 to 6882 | 1.18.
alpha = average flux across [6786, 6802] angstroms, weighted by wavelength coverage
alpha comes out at 17.5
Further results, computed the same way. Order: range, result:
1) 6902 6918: 18.9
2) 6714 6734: 17.7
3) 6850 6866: 18.4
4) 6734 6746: 18.6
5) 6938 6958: 18.4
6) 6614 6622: 18.7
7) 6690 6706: 18.9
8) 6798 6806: 17.9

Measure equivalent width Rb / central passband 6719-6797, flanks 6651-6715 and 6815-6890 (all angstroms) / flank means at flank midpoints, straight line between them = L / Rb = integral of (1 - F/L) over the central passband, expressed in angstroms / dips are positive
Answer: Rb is 7.0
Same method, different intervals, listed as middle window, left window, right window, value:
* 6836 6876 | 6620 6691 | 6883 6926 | 0.6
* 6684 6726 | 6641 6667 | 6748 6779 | -3.3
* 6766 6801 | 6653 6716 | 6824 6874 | 1.9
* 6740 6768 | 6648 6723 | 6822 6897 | 4.2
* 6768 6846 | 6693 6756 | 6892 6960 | 2.1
